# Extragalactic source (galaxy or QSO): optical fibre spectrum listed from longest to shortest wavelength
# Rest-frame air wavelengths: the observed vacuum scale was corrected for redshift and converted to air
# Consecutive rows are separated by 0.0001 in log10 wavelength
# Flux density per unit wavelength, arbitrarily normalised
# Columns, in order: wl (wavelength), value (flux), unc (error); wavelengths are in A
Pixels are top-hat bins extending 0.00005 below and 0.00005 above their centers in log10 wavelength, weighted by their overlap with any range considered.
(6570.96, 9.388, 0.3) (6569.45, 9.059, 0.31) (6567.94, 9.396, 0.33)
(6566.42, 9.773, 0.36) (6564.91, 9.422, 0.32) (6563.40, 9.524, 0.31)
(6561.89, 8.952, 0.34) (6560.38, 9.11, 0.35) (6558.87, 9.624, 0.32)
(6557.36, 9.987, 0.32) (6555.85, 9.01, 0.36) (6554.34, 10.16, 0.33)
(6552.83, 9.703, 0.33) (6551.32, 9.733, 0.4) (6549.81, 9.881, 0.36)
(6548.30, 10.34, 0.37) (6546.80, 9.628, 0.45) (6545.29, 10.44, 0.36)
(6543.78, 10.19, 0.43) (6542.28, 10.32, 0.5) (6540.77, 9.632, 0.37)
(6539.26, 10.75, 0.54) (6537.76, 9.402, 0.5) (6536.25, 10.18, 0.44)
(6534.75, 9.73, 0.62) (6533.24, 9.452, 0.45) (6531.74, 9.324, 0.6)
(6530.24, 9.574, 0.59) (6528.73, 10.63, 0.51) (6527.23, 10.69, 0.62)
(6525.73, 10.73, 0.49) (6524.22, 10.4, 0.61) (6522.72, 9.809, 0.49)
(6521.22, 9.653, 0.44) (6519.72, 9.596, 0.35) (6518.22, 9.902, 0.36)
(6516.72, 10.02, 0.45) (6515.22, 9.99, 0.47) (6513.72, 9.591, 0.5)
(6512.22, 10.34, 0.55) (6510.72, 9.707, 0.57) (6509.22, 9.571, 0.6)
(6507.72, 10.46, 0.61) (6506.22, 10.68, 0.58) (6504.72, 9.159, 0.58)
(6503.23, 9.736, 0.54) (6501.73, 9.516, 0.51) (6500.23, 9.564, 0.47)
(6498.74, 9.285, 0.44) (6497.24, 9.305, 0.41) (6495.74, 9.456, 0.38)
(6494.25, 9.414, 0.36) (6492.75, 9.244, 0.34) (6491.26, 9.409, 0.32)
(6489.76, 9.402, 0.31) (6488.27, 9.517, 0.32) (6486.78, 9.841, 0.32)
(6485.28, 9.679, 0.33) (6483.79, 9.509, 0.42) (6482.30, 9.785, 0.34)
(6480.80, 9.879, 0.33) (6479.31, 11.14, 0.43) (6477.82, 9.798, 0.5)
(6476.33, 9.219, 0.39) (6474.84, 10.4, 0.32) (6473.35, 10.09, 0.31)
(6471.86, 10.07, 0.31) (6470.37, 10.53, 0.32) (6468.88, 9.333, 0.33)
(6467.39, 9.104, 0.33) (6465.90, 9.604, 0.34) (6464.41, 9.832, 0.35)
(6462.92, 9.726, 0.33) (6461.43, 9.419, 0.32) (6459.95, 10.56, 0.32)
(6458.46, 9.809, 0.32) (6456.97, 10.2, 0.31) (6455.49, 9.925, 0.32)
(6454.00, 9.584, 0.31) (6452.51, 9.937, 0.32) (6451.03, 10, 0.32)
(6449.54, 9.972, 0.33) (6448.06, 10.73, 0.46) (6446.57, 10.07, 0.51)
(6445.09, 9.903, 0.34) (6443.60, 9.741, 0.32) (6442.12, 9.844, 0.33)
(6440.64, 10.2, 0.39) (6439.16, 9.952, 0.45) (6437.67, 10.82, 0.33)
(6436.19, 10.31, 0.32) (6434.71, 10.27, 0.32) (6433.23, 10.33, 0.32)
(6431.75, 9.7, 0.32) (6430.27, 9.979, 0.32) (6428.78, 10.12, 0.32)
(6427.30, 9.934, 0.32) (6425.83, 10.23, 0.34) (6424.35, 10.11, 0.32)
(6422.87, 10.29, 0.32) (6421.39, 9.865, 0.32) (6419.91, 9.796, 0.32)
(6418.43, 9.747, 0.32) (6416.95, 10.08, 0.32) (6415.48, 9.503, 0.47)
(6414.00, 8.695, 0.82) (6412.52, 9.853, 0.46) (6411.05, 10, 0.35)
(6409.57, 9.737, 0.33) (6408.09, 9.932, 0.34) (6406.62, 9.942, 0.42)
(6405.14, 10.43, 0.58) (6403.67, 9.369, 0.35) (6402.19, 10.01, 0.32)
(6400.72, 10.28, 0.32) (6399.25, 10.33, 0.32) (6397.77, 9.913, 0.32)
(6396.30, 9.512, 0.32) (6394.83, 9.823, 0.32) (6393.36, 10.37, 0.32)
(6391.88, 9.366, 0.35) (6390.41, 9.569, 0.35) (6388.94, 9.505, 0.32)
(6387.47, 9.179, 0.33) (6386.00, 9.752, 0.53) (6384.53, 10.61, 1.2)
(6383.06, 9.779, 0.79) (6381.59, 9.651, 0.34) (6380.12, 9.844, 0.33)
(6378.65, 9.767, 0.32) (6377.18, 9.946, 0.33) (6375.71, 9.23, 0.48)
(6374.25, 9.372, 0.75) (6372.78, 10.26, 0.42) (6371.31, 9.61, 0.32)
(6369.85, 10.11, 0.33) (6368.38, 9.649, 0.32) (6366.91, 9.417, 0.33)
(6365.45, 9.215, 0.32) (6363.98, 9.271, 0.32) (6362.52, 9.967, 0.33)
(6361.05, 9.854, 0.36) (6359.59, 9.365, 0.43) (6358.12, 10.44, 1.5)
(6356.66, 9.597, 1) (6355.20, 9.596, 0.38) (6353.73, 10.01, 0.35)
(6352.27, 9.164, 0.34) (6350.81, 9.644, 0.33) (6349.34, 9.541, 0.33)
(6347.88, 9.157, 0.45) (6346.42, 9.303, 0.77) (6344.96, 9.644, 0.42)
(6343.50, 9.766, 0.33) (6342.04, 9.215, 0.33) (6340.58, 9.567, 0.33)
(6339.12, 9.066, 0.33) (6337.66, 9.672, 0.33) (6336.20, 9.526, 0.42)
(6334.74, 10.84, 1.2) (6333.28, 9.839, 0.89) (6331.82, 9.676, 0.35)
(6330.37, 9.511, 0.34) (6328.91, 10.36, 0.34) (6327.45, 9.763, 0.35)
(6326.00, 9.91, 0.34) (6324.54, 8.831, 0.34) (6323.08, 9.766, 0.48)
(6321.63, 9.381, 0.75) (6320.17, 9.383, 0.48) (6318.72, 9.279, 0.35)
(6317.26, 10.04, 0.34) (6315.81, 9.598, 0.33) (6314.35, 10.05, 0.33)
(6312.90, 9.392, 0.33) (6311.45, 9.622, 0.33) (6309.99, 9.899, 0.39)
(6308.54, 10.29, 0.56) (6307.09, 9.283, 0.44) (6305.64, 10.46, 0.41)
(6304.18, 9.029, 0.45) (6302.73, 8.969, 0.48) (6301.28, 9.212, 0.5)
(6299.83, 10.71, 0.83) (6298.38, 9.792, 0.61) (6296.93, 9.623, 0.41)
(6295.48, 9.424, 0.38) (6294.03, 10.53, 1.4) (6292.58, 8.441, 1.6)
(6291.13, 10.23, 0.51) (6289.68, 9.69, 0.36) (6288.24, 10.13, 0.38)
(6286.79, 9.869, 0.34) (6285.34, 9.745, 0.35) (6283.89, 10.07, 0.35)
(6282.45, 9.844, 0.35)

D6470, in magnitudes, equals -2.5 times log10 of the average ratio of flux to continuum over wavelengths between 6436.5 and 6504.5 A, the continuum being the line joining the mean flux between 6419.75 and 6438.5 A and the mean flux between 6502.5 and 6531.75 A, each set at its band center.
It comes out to 0.028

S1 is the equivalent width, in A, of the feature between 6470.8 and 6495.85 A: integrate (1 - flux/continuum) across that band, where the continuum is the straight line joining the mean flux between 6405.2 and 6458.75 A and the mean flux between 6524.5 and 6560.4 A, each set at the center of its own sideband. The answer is 0.5 A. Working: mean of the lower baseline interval 9.98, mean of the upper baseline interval 9.95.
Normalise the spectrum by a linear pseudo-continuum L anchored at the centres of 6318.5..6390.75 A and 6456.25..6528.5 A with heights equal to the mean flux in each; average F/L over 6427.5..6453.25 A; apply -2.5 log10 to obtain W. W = -0.037 mag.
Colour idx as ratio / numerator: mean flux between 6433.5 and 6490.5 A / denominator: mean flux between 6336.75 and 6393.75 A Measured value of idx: 1.03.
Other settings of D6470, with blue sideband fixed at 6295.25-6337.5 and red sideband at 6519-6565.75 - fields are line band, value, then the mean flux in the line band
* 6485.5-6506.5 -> 0.03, 9.52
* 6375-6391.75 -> 0.01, 9.7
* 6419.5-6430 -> -0.03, 10.1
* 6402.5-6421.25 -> 0.00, 9.76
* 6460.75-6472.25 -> 0.01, 9.69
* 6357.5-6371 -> 0.01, 9.69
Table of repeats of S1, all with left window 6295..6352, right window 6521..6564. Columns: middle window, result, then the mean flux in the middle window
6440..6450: -0.30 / 10.1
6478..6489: -0.09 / 9.9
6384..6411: -0.40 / 9.86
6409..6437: -0.51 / 9.93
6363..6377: 0.14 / 9.6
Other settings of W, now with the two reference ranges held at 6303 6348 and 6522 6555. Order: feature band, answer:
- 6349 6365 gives 0.00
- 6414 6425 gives 0.00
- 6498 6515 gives 0.02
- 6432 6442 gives -0.04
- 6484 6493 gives 0.05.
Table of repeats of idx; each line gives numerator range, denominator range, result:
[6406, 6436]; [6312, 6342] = 1.03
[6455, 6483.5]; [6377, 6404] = 1.01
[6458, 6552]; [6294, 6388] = 1.02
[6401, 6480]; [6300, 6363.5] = 1.03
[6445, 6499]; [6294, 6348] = 1.01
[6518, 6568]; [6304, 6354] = 1.02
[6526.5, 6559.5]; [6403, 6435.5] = 1.00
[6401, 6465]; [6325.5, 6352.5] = 1.03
